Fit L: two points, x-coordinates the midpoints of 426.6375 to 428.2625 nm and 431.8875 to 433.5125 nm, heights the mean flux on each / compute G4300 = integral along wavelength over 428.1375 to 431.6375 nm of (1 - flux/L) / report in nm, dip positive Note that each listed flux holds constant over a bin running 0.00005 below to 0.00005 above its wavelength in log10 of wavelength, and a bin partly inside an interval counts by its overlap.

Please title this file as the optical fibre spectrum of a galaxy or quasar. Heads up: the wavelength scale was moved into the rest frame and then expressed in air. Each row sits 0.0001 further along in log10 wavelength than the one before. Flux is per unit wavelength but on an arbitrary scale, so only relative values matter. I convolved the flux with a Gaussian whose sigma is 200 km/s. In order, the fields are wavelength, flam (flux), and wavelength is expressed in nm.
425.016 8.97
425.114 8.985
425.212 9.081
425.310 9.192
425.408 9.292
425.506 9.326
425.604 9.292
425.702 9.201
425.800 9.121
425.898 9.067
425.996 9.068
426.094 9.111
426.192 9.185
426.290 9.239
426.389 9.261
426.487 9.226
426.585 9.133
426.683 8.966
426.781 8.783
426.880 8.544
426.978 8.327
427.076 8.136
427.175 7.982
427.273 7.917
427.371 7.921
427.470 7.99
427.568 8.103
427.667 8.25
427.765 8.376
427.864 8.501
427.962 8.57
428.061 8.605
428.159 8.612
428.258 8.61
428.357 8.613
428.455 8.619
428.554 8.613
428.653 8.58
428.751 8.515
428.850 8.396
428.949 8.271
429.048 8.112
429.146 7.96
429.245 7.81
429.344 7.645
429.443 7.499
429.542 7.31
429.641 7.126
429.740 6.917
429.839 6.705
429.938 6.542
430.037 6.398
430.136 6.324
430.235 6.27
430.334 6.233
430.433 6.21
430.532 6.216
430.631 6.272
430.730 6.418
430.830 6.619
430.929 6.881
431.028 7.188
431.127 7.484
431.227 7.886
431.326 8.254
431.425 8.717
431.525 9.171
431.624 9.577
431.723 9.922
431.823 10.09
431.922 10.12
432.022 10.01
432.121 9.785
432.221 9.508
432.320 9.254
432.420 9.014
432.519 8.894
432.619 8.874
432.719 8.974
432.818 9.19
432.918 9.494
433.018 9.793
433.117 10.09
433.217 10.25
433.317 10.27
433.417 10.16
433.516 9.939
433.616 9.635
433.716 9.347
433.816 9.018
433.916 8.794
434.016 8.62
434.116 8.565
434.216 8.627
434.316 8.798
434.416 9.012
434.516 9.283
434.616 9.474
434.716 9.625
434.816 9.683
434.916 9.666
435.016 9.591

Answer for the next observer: 0.54 nm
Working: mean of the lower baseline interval 8.36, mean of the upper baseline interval 9.61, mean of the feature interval 7.54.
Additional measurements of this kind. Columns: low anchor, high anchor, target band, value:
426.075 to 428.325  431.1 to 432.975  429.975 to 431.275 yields 0.34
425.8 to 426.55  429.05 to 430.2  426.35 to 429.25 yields -0.09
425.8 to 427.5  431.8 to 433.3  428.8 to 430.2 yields 0.27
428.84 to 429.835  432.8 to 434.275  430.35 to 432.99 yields 0.07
